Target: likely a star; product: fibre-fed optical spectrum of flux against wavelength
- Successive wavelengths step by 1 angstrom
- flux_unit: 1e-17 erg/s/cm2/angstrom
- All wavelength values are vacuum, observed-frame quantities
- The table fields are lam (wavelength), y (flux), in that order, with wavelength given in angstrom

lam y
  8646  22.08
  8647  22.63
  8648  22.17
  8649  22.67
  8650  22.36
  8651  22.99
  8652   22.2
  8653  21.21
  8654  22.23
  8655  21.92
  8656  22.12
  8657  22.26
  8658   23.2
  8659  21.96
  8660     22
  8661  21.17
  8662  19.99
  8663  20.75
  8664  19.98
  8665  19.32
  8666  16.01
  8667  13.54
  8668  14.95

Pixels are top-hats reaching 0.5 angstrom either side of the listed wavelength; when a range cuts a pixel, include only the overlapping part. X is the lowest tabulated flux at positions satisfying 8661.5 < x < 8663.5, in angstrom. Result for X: 19.99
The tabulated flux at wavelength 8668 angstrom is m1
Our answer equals 14.95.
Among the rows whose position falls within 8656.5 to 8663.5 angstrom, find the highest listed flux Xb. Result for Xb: 23.2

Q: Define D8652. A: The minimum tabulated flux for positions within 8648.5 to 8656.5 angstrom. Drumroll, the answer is 21.21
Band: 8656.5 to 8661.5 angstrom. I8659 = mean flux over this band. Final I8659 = 22.1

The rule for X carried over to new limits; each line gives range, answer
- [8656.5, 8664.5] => 19.98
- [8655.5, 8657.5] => 22.12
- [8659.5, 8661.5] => 21.17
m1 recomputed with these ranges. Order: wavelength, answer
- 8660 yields 22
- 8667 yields 13.54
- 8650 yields 22.36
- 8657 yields 22.26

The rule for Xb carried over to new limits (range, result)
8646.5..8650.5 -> 22.67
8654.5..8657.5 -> 22.26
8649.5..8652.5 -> 22.99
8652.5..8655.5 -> 22.23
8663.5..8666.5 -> 19.98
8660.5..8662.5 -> 21.17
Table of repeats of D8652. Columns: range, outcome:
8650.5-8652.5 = 22.2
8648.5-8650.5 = 22.36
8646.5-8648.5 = 22.17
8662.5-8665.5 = 19.32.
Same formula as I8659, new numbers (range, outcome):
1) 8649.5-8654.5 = 22.2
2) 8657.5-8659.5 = 22.6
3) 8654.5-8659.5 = 22.3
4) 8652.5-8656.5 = 21.9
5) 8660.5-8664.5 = 20.5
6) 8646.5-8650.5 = 22.5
